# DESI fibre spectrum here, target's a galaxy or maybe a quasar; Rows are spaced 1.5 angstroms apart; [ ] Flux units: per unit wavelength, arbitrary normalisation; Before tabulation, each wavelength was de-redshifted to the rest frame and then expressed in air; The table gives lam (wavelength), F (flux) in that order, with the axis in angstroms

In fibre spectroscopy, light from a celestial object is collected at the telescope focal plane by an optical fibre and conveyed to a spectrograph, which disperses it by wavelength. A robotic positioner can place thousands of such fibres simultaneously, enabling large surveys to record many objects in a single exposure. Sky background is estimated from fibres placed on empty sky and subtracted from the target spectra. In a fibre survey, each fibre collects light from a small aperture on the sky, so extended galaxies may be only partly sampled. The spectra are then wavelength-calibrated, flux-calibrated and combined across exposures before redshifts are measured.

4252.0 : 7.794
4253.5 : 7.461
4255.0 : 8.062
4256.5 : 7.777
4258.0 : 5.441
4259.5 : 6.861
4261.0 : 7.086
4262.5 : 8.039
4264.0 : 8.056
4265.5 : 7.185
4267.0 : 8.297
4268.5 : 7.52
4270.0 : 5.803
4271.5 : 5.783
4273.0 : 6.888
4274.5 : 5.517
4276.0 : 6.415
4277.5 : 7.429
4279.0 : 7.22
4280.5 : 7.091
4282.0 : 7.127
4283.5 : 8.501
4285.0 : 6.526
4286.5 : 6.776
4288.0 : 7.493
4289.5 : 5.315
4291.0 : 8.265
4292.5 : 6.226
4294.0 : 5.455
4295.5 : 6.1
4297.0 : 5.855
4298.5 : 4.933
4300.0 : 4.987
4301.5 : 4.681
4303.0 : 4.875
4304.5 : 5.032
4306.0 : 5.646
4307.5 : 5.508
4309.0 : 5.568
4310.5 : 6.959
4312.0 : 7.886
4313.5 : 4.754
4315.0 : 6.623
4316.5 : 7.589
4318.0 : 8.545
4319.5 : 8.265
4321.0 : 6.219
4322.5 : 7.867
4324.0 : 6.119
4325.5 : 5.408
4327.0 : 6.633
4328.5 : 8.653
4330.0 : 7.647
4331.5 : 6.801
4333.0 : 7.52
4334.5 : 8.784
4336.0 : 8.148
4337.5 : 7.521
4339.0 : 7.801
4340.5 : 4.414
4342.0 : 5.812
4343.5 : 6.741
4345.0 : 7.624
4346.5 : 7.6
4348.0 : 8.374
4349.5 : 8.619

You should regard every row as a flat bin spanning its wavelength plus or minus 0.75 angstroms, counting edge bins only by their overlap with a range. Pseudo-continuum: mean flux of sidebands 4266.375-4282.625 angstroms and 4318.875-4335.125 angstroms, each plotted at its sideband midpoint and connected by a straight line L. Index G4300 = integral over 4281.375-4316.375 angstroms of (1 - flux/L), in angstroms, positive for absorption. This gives 4.3 angstroms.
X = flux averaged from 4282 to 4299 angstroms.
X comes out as 6.55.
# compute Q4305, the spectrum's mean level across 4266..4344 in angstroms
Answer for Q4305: 6.65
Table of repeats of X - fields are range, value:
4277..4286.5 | 7.27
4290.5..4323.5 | 6.25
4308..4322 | 6.93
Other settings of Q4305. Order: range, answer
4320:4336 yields 7.23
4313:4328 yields 6.87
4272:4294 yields 6.85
